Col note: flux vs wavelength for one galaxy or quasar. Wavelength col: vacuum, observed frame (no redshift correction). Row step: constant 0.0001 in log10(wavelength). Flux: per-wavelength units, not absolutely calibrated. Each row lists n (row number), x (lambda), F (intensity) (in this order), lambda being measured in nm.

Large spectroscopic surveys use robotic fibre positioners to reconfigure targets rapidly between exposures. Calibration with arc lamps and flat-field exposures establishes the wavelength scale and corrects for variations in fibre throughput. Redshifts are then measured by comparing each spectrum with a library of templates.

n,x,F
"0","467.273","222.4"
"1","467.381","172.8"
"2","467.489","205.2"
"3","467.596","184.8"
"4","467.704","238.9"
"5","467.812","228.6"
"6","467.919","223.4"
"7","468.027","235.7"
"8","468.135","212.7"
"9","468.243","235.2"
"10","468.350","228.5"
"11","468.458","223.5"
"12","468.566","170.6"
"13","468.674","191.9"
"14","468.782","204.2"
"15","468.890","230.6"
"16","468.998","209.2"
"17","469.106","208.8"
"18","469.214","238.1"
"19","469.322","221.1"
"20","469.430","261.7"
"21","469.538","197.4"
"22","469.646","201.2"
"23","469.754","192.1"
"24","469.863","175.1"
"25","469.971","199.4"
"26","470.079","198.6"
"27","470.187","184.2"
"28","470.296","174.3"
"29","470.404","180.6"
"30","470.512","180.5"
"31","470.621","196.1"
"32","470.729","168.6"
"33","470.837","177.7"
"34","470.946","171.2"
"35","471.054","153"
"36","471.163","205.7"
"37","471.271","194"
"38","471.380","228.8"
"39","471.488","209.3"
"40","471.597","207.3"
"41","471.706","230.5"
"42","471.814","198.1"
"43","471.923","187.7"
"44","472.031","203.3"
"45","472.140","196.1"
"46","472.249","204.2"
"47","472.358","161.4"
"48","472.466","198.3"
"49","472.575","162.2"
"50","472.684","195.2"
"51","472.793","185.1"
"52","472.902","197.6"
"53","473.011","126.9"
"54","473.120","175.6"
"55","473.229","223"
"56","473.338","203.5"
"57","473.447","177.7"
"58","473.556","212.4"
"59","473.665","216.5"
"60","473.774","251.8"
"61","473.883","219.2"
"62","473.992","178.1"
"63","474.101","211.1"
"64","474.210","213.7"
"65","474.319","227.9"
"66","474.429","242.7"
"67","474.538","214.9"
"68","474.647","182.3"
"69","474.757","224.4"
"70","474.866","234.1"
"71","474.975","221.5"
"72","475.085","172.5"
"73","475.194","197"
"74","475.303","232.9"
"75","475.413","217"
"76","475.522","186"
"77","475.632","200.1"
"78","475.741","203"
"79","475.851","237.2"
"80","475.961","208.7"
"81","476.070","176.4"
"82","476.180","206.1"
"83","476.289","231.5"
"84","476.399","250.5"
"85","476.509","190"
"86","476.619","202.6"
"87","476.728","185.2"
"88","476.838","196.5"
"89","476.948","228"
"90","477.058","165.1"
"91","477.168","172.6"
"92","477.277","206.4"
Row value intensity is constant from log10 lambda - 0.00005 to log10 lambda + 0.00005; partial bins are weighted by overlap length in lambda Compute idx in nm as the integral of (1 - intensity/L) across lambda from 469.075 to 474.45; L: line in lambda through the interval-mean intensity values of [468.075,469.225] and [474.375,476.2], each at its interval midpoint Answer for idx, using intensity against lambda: 0.33 nm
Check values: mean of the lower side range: 213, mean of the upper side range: 209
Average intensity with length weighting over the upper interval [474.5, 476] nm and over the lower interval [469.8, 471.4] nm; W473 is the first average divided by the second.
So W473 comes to 1.13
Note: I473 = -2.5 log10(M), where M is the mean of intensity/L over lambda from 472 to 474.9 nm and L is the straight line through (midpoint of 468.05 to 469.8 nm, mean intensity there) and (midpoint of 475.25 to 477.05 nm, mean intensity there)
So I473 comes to 0.05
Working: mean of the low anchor 215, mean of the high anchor 208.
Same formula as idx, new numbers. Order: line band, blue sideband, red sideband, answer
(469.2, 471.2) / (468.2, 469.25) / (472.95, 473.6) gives 0.121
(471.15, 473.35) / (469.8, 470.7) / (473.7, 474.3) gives 0.074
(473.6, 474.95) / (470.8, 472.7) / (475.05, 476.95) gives -0.113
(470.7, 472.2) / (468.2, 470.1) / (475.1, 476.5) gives 0.106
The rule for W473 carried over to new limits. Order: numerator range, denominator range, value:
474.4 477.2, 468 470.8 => 1.01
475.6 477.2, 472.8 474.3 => 1.02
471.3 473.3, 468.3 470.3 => 0.94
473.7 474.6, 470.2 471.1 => 1.25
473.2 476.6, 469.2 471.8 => 1.07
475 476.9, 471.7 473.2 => 1.10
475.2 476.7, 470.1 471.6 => 1.12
